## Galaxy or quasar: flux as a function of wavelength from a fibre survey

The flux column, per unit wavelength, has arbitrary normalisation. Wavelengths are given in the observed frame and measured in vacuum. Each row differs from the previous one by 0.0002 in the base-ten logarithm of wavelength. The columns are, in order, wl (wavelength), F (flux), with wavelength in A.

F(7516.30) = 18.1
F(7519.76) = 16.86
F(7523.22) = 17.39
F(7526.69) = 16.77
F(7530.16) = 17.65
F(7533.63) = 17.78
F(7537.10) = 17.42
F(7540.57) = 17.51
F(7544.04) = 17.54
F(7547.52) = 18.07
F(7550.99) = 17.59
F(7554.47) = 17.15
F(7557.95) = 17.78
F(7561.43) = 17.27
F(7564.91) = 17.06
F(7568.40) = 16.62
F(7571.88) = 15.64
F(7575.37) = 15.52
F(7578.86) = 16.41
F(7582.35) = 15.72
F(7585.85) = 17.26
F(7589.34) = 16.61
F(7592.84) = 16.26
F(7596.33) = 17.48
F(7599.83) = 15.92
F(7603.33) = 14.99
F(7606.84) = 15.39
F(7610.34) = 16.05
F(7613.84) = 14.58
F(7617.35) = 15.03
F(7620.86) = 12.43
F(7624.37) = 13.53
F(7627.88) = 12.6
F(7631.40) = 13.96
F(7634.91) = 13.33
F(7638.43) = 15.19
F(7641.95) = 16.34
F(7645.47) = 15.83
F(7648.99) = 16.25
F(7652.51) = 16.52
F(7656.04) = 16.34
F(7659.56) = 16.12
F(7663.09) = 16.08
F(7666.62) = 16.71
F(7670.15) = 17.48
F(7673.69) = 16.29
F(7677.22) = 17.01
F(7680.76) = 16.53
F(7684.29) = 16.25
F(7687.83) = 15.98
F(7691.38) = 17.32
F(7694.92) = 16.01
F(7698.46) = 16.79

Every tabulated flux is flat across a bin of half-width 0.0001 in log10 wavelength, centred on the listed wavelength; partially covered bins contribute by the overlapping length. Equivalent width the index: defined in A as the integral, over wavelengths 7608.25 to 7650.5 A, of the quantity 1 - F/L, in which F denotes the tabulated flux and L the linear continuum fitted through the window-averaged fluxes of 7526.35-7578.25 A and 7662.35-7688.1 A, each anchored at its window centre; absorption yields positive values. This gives 5.6 A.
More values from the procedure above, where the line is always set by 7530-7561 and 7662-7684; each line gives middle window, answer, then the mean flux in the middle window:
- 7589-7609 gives 1.32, 16.1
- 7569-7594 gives 1.61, 16.2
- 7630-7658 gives 2.30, 15.5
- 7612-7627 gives 2.84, 13.8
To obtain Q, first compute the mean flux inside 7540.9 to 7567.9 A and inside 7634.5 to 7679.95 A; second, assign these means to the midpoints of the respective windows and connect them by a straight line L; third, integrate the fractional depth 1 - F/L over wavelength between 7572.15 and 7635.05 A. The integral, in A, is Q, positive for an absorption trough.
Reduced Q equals 6.13 A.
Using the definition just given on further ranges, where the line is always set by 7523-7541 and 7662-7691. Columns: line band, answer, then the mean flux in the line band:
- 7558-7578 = 0.78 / 16.5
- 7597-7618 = 1.89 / 15.5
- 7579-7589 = 0.36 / 16.5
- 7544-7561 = -0.31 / 17.6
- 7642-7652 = 0.36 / 16.2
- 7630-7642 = 1.66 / 14.5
